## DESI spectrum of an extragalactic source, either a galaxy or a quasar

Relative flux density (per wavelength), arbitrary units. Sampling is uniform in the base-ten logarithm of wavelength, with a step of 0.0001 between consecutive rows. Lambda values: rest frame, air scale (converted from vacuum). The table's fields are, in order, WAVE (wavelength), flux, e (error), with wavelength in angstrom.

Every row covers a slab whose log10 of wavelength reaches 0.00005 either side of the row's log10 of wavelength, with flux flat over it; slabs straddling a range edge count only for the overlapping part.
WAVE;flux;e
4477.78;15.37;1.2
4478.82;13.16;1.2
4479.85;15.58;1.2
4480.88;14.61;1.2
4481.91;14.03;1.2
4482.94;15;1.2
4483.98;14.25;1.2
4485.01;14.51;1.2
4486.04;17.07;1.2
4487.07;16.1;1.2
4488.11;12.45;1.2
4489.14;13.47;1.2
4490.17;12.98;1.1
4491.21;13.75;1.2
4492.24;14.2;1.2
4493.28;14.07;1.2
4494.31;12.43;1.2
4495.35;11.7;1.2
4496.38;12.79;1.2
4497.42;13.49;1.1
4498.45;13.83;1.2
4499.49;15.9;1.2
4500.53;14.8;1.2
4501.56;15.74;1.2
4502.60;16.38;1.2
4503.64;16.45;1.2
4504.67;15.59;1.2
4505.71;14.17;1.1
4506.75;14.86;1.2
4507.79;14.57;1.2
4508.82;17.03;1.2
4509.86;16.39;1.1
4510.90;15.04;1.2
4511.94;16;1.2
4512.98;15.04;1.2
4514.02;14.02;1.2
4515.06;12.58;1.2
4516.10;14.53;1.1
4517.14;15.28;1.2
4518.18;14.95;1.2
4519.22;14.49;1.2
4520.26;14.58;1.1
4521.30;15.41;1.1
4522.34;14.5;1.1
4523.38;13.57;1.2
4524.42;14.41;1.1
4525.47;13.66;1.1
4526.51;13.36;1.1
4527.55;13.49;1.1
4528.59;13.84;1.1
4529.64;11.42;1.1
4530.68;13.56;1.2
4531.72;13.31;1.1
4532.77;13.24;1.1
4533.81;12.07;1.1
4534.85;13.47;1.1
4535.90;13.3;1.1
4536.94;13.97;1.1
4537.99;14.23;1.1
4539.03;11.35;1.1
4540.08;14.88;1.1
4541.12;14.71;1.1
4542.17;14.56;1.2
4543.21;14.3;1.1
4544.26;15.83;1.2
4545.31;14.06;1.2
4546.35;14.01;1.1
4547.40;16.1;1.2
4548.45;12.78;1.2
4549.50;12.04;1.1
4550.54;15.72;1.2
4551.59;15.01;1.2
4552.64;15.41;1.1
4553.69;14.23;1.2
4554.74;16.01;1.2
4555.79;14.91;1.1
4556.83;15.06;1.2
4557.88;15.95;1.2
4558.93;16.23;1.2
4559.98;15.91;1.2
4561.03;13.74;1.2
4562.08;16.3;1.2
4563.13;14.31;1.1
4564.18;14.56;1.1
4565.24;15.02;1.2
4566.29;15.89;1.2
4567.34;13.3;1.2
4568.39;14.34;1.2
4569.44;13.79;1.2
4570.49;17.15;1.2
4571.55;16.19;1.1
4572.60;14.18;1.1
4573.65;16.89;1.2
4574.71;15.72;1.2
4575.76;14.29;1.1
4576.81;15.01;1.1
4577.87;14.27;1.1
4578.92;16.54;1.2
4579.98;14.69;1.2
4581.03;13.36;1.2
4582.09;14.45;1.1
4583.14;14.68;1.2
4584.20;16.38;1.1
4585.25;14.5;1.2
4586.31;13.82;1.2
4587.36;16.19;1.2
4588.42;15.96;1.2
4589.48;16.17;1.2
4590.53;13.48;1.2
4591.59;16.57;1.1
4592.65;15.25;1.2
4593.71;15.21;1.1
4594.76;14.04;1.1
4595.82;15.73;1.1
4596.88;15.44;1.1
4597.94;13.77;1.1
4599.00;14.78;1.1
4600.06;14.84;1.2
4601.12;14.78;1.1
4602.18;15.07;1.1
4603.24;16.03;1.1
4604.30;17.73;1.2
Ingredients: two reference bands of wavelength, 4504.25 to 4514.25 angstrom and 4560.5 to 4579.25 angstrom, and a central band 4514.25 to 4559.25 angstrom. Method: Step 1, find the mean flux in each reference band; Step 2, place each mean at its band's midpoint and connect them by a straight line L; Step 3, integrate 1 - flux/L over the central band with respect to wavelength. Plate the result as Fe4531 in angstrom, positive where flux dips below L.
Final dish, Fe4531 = 3.0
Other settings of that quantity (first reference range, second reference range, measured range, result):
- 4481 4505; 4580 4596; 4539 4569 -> 0.1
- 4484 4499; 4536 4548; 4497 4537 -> -1.1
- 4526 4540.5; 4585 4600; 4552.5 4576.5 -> -1.7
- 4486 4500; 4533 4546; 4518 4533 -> 0.0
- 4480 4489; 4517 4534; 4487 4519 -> -0.4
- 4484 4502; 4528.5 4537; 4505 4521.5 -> -1.7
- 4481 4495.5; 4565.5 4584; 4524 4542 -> 1.4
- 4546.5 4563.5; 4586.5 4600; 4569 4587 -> 0.0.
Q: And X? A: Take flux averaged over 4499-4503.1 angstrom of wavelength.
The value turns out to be 15.7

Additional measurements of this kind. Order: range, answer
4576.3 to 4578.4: 14.6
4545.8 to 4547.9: 15.1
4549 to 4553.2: 14.6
